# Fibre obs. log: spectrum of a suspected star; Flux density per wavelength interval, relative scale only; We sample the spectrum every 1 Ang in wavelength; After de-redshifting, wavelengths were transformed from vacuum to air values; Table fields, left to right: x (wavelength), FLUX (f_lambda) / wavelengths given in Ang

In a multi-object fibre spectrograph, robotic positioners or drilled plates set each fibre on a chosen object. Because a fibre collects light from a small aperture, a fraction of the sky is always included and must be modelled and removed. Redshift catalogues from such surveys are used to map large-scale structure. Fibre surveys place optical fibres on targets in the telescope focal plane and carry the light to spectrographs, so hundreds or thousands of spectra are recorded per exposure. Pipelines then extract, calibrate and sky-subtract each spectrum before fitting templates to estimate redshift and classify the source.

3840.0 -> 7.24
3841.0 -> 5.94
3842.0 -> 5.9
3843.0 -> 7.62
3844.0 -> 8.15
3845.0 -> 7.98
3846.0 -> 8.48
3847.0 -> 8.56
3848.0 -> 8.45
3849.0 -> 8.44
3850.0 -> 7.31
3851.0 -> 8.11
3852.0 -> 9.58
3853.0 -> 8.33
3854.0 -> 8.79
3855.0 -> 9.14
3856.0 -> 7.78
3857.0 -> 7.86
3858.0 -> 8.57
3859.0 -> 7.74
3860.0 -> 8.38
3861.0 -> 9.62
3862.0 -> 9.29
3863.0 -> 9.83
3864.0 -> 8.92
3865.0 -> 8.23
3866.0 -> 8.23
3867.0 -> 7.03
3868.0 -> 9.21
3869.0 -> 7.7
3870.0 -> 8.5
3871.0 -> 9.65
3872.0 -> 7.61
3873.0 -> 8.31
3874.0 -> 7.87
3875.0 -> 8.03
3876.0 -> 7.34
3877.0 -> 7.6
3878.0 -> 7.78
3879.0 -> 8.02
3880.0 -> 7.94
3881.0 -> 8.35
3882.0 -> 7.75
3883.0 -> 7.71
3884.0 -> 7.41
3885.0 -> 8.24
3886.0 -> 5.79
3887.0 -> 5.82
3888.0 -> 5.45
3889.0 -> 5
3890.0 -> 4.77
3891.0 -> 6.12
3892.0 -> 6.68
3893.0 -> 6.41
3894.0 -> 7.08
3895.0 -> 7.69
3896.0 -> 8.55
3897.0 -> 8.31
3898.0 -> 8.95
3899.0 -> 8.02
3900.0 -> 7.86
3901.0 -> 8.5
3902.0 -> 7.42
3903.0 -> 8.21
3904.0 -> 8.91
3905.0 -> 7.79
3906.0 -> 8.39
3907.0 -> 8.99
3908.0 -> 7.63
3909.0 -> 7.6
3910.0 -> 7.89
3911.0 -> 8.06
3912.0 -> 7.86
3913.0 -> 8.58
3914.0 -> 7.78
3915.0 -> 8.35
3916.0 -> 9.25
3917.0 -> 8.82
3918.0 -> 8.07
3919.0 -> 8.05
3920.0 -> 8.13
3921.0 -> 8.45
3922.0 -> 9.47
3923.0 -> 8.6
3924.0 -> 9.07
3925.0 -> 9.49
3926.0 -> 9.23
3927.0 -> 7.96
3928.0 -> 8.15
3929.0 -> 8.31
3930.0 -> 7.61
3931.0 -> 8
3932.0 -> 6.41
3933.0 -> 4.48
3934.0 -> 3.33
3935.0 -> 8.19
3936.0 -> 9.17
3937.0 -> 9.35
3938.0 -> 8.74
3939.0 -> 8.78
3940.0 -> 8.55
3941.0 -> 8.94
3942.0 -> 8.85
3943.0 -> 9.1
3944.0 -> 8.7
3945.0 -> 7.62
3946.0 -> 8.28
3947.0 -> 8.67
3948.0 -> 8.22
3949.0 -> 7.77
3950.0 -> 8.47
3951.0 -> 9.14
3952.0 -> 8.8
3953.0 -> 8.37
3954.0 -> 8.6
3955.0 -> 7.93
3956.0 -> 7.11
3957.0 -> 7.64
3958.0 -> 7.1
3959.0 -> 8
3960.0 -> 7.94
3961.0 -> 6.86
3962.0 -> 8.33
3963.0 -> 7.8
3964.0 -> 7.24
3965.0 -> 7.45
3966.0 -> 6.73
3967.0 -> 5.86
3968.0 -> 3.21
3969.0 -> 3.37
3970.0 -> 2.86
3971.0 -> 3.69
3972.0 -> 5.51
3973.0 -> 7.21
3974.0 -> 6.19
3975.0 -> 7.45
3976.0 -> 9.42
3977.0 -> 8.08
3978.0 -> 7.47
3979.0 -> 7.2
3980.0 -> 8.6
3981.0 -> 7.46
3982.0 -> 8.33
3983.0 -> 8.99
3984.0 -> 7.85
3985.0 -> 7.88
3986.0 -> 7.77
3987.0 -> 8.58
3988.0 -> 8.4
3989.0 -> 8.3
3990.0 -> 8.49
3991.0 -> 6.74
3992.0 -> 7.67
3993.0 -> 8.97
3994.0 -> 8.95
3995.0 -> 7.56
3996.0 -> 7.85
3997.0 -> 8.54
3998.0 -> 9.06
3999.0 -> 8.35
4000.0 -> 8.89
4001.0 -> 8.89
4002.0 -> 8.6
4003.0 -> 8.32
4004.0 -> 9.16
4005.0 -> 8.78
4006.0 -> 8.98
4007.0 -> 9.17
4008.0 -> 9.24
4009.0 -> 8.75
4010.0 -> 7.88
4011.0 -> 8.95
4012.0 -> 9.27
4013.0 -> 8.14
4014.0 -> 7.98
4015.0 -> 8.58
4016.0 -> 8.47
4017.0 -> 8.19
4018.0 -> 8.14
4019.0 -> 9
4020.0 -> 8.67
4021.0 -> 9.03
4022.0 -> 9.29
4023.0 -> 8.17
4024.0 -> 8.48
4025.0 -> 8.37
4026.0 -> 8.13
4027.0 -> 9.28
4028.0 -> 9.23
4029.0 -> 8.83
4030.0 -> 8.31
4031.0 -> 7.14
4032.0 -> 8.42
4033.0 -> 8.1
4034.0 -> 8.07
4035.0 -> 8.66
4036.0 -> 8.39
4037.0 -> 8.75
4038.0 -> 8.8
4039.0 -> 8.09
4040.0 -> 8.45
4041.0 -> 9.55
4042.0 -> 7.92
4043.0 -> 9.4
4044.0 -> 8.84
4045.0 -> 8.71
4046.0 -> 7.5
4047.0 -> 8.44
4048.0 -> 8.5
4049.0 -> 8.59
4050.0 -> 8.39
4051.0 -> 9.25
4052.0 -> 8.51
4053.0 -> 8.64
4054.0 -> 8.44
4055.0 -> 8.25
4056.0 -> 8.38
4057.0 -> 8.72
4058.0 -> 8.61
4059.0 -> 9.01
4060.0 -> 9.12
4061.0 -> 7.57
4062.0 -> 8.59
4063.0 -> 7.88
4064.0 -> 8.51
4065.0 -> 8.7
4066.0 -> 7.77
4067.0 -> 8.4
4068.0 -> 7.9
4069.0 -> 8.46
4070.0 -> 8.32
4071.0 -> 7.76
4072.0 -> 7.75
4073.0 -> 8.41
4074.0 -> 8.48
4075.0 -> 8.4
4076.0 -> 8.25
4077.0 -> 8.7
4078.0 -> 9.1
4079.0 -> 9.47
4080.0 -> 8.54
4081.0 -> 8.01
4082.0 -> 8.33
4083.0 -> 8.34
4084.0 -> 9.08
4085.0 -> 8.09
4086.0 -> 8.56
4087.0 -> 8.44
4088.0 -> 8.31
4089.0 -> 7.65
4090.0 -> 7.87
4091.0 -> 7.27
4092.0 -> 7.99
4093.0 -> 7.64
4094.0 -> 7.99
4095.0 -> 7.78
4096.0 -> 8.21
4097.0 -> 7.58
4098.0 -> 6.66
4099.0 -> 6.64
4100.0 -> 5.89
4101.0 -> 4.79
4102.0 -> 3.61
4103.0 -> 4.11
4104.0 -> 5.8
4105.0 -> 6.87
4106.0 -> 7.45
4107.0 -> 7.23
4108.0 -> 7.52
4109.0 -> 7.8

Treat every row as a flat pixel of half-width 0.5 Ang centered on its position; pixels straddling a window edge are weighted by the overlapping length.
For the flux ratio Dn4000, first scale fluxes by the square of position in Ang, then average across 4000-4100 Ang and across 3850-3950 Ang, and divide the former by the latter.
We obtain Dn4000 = 1.13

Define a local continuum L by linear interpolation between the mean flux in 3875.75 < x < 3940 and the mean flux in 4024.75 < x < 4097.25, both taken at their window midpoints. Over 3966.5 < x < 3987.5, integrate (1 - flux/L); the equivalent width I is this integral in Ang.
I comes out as 3.3 Ang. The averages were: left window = 7.78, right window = 8.38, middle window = 6.81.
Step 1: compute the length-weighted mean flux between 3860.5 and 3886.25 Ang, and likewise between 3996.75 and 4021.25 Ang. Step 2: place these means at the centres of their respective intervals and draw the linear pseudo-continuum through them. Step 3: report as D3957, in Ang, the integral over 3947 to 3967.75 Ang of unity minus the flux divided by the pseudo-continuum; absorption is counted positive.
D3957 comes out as 1.8 Ang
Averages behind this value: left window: 8.18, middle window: 7.73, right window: 8.68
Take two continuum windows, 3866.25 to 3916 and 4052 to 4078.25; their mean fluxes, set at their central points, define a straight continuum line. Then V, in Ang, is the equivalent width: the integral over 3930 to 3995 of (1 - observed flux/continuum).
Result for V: 3.26 Ang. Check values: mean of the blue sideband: 7.7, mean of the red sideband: 8.38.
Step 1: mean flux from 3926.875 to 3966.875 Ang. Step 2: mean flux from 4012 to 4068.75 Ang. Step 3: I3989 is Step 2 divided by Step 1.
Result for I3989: 1.08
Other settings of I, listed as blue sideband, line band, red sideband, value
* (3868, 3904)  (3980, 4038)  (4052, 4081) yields -2.3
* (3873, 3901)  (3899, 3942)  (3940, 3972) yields -4.8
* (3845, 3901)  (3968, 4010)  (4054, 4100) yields 1.4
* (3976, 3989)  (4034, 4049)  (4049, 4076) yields -0.4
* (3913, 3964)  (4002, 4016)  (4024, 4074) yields -0.6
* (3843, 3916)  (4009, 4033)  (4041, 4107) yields -1.6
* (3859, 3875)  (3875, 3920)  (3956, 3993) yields 2.6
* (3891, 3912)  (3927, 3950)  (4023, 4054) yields 0.3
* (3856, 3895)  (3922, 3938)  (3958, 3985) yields -1.5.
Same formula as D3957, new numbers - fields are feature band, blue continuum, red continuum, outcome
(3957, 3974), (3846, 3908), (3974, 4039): 4.2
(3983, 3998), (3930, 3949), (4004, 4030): 0.5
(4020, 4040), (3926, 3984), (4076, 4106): -2.6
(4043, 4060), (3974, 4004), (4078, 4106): -1.9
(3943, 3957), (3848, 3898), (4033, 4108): -0.6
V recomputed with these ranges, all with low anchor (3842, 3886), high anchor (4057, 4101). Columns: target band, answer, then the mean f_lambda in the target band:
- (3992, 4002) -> -0.46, 8.52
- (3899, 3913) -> 0.15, 8.1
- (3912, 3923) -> -0.38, 8.47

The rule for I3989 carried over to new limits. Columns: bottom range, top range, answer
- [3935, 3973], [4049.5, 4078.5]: 1.12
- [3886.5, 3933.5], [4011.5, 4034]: 1.09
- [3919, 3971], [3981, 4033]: 1.10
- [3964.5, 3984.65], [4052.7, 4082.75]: 1.26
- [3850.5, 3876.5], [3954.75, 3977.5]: 0.79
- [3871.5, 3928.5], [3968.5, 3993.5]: 0.93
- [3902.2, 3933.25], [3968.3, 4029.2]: 0.98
